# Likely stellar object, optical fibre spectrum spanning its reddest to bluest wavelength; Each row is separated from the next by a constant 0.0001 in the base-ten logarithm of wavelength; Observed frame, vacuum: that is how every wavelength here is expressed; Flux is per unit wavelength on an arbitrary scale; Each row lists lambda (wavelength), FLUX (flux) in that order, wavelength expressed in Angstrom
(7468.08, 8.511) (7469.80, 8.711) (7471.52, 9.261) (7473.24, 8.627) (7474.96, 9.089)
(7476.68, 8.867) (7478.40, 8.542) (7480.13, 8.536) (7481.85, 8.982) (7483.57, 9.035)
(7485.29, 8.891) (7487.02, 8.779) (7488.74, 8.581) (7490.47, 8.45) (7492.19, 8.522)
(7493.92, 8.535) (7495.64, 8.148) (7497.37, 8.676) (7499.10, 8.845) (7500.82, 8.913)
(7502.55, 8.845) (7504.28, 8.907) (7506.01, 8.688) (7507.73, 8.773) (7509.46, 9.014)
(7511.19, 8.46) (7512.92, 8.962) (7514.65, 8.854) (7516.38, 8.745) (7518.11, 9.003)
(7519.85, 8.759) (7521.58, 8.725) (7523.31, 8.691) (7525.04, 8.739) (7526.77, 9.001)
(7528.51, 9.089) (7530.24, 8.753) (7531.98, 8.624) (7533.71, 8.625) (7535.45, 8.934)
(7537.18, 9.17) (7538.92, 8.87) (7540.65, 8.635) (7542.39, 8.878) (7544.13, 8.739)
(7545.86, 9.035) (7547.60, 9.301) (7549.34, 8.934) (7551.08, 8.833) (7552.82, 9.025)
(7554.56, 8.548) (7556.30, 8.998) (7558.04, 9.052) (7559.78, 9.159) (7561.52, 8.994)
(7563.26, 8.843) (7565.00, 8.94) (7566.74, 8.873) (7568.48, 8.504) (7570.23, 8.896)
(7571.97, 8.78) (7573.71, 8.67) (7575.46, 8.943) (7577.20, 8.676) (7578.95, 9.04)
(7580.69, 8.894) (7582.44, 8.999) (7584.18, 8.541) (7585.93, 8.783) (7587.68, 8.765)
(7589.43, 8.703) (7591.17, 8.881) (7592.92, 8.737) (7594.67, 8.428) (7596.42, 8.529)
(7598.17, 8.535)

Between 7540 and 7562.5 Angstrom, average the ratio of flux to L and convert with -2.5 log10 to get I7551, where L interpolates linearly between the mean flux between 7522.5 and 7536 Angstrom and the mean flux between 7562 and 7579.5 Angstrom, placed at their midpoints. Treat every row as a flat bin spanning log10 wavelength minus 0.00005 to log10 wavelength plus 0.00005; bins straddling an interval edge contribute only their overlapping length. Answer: -0.02 mag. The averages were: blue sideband 8.8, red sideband 8.82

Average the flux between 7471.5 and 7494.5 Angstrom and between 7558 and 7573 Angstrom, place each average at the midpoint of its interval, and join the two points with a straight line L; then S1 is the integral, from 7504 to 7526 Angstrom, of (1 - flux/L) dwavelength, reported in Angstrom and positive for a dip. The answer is 0.03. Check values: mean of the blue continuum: 8.75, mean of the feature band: 8.79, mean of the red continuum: 8.89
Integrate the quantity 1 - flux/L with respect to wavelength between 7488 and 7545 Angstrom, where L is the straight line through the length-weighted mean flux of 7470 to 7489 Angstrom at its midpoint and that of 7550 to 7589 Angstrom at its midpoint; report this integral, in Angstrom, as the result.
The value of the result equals 0.5 Angstrom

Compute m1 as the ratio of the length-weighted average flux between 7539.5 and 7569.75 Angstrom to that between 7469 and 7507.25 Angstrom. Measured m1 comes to 1.02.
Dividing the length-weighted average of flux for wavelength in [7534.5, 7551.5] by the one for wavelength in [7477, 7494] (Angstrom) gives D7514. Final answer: 1.03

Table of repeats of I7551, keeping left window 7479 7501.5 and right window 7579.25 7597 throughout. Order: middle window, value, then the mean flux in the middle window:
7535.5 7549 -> -0.03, 8.95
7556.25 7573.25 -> -0.02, 8.9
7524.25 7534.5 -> -0.01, 8.81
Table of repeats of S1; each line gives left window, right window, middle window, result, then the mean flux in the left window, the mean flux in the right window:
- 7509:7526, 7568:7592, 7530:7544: 0.0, 8.79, 8.8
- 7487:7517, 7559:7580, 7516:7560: -0.4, 8.7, 8.86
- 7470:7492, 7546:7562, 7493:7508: 0.2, 8.79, 8.98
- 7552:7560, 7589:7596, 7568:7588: 0.0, 8.94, 8.68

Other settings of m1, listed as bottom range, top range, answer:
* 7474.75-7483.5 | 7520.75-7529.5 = 1.01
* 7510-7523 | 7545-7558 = 1.02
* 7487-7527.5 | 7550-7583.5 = 1.02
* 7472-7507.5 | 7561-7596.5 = 1.01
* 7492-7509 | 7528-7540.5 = 1.02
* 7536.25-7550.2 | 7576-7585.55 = 0.99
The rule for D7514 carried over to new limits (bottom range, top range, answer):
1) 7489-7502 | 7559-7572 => 1.03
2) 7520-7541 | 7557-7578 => 1.00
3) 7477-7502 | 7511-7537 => 1.02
